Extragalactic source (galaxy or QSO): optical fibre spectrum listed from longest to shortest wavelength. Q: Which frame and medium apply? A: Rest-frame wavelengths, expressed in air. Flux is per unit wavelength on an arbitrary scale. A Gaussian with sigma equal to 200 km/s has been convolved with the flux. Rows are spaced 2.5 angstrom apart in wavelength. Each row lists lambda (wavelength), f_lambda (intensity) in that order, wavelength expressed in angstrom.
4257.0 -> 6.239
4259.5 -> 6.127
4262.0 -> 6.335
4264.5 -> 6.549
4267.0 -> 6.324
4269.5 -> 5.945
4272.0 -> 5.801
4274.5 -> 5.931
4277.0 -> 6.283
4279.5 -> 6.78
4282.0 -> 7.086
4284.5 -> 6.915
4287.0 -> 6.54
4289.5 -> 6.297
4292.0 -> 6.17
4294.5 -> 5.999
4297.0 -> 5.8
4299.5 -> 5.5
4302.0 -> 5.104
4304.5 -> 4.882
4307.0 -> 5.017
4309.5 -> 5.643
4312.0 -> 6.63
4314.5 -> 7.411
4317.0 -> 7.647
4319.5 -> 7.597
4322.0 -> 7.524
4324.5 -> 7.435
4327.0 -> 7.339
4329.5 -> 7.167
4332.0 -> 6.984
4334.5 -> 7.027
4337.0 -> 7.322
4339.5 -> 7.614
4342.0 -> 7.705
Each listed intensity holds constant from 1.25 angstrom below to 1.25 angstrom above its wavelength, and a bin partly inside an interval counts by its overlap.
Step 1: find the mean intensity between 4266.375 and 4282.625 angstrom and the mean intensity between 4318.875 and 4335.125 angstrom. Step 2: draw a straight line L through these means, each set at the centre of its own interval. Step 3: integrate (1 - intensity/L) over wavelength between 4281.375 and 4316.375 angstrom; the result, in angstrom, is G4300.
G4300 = 3.4 angstrom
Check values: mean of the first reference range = 6.28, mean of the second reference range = 7.29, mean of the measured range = 6.08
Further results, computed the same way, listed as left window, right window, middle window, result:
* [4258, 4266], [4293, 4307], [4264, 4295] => -2.4 angstrom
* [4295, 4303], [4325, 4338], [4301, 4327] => -0.9 angstrom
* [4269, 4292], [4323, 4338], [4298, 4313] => 3.0 angstrom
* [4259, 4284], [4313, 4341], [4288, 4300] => 1.3 angstrom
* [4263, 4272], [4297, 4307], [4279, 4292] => -2.2 angstrom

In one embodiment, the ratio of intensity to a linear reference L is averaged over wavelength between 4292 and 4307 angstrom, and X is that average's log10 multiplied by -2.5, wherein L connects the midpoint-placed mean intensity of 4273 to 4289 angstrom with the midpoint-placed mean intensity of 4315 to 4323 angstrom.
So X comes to 0.27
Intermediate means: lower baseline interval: 6.56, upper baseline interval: 7.57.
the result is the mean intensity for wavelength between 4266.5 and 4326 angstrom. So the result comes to 6.35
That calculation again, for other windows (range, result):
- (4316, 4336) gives 7.34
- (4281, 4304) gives 6.11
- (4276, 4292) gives 6.62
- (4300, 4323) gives 6.34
